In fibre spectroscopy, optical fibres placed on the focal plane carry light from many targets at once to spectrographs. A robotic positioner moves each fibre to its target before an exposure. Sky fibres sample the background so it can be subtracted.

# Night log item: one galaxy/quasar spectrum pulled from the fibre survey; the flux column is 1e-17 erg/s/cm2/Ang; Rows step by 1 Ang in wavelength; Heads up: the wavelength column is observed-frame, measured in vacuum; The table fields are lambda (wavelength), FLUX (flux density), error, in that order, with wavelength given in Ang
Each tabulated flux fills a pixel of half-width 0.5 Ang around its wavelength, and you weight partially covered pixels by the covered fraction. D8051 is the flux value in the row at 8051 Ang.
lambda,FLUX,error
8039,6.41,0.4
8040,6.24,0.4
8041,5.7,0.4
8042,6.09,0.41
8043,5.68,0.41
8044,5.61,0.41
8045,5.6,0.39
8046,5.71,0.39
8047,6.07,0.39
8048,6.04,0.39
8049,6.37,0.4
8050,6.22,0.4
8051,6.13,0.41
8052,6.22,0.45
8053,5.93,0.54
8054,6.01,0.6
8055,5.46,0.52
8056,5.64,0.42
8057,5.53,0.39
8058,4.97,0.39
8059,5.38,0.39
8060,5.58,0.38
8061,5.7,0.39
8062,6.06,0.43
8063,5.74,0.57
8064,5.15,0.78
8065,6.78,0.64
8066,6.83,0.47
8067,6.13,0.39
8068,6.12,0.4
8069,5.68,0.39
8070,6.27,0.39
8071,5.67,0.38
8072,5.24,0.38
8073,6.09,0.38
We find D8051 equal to 6.13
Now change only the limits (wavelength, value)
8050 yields 6.22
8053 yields 5.93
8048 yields 6.04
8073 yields 6.09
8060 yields 5.58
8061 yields 5.7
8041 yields 5.7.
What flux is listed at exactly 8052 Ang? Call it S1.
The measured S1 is 6.22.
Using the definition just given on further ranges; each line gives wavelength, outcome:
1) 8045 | 5.6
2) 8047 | 6.07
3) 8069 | 5.68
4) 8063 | 5.74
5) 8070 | 6.27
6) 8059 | 5.38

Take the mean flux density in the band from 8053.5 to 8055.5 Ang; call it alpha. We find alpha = 5.73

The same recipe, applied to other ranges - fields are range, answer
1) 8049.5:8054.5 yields 6.1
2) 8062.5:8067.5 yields 6.13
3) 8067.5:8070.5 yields 6.02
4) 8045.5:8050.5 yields 6.08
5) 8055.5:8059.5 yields 5.38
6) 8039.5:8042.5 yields 6.01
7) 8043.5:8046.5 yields 5.64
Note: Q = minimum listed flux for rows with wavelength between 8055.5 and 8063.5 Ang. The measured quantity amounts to 4.97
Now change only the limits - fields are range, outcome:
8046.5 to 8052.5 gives 6.04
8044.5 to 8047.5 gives 5.6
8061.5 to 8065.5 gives 5.15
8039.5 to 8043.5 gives 5.68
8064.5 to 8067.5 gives 6.13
